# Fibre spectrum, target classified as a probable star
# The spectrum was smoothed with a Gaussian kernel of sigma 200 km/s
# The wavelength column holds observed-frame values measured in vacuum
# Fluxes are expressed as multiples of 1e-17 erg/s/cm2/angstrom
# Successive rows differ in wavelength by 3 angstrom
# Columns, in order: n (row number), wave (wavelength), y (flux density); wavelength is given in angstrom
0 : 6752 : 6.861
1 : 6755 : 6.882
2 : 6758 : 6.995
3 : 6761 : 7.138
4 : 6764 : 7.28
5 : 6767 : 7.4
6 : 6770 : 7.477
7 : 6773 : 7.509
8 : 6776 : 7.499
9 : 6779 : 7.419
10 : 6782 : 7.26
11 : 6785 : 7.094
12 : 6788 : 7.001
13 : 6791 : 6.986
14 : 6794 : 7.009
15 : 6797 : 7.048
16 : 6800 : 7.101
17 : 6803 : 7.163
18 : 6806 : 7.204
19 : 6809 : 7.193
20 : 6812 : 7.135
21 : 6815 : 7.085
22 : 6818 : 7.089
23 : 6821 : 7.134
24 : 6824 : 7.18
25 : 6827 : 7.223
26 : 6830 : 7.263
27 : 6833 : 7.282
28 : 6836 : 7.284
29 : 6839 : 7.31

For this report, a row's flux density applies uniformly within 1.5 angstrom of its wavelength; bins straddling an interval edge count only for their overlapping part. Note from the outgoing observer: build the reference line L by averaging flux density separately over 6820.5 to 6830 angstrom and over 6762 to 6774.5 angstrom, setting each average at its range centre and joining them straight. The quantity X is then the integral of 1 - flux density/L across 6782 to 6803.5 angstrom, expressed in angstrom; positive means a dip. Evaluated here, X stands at 0.7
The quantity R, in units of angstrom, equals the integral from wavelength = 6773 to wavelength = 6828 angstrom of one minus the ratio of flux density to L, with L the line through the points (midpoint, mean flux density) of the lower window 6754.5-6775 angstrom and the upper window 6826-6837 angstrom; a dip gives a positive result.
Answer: 0.7 angstrom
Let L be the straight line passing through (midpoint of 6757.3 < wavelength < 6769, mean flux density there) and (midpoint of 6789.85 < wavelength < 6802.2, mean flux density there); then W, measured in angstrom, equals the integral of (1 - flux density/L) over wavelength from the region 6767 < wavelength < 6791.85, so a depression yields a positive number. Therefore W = -0.55 angstrom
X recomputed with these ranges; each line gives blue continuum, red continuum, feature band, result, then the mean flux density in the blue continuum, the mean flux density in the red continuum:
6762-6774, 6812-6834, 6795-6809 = 0.2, 7.4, 7.17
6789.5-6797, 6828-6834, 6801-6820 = 0.0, 7.01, 7.27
